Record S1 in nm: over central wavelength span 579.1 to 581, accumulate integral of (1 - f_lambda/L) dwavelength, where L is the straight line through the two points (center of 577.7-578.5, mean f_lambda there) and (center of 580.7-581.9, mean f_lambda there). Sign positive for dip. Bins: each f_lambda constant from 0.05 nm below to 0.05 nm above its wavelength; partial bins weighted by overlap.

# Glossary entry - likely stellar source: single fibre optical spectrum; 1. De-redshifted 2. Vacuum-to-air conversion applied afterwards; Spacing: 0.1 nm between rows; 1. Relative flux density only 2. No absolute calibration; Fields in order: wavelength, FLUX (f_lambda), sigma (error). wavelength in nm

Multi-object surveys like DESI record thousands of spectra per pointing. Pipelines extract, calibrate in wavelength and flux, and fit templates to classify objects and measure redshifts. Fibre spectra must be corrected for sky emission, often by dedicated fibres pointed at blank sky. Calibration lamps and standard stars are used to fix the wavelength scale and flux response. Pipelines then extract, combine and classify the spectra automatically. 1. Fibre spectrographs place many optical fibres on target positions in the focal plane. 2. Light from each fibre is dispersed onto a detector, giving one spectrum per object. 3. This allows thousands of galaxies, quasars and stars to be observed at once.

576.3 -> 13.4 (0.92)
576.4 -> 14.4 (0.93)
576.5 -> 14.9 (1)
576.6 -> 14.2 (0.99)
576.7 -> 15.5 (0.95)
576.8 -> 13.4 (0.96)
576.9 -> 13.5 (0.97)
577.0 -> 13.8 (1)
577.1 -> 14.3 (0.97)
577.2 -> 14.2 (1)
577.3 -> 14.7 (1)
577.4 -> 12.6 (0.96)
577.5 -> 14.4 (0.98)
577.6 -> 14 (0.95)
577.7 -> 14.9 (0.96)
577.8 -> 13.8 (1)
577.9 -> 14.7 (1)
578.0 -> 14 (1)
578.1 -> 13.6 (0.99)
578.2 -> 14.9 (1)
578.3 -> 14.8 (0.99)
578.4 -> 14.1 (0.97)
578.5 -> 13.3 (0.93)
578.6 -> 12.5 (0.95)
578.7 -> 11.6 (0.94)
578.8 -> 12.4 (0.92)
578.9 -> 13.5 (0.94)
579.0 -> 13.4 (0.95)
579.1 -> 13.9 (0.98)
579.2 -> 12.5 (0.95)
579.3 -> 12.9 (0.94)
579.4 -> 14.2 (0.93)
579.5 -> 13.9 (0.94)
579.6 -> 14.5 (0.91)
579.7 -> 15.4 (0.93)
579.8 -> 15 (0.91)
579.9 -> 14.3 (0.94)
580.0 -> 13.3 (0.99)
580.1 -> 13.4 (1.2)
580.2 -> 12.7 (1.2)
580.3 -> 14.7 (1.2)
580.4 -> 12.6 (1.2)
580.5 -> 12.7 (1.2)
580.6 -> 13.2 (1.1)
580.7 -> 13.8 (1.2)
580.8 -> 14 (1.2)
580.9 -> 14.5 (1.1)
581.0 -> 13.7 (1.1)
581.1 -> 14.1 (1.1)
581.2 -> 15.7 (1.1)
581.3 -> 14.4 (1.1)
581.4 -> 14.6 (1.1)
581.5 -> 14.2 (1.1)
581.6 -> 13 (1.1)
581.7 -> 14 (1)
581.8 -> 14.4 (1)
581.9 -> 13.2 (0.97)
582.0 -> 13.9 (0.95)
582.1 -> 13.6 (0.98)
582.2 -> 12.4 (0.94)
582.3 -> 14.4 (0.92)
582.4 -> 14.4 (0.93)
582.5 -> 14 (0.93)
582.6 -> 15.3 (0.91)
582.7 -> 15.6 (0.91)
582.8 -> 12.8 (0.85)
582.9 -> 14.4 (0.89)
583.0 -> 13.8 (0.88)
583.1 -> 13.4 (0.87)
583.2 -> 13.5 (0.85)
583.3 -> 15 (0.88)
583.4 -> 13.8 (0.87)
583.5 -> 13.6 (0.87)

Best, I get 0.060 nm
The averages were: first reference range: 14.2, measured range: 13.8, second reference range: 14.2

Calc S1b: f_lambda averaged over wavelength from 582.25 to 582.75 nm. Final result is 14.7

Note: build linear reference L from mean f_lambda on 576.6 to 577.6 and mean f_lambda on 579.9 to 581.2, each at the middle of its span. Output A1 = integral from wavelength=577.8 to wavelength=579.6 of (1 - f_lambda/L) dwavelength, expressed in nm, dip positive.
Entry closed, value 0.04 nm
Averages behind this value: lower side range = 14.1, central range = 13.6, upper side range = 13.7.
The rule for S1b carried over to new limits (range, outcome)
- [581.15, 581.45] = 14.9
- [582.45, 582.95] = 14.4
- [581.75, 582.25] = 13.5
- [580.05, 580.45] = 13.3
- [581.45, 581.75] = 13.7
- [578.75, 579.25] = 13.1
